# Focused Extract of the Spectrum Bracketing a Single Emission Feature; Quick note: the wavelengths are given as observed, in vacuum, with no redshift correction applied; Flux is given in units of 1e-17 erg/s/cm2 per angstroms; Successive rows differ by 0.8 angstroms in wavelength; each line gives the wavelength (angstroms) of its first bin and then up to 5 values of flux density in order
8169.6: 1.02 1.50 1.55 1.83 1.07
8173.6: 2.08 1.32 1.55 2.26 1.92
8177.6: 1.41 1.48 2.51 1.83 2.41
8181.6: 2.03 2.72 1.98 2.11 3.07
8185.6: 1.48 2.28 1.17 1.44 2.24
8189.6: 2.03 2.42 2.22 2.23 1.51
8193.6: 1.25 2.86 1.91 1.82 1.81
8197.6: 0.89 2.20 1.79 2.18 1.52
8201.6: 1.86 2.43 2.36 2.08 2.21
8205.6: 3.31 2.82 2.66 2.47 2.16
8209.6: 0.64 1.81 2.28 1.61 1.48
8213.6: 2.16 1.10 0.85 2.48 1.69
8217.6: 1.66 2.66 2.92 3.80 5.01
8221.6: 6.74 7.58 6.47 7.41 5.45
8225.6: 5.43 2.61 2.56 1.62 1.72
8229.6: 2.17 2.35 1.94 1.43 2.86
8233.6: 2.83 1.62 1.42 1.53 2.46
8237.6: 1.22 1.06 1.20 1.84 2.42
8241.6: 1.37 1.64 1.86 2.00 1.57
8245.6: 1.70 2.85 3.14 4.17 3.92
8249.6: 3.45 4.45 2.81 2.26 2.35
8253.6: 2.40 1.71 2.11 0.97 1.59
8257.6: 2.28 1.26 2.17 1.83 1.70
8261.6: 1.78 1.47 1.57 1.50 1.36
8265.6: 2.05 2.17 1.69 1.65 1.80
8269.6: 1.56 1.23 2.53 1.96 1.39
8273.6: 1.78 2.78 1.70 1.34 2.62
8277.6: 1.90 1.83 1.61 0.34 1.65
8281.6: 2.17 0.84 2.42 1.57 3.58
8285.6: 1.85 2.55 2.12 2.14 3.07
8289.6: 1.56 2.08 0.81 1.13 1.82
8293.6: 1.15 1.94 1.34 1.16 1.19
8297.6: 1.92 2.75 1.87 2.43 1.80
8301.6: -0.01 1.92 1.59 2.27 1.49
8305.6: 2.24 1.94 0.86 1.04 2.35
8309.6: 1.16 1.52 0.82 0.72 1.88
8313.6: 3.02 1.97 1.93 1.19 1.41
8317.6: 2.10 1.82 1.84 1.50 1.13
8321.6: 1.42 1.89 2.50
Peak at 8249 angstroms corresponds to [N II] 6583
